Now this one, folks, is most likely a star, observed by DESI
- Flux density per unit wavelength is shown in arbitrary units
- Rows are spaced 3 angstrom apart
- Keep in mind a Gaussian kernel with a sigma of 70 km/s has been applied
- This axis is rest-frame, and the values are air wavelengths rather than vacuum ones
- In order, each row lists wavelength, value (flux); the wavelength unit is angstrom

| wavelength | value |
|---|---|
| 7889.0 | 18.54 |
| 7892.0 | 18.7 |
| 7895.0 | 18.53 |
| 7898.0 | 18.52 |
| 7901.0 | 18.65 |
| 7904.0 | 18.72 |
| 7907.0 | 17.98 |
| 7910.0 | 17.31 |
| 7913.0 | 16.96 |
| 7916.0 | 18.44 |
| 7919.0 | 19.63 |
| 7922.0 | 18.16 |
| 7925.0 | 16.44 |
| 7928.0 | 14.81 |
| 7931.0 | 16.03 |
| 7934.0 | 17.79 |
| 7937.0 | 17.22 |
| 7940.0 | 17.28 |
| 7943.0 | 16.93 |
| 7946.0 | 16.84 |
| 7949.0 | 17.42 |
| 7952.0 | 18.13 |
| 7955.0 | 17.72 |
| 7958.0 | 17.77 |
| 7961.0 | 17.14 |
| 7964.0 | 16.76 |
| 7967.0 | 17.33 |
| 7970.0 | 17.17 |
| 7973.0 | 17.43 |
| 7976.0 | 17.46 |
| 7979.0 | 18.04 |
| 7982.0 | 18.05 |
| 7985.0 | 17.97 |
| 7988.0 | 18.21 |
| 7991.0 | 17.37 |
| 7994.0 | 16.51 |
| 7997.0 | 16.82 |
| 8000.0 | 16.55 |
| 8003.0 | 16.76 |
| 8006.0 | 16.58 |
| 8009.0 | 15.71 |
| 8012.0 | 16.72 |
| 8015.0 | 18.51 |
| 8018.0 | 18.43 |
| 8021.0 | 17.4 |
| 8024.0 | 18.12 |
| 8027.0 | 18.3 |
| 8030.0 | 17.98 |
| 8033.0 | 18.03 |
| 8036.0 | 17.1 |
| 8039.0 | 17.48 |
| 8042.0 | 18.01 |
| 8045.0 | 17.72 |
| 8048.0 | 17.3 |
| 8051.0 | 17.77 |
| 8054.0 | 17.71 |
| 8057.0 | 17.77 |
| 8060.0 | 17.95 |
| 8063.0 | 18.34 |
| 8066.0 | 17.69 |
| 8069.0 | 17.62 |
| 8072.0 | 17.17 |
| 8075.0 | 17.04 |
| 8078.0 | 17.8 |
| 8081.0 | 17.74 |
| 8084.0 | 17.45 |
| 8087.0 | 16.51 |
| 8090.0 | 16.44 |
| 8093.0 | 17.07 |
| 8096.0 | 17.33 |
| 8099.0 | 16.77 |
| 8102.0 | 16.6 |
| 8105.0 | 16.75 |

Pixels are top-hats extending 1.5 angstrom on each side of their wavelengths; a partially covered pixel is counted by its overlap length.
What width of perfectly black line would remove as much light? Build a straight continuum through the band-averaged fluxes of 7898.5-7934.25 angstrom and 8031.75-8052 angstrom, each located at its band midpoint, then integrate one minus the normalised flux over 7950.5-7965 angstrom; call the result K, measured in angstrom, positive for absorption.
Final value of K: 0.06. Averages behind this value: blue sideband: 17.6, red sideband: 17.6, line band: 17.5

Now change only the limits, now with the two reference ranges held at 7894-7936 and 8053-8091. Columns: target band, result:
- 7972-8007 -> 0.55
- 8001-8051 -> 0.12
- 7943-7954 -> 0.16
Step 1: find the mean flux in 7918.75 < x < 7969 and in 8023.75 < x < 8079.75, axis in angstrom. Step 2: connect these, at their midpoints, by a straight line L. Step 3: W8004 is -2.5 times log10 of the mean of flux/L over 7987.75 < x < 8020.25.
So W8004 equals 0.03 mag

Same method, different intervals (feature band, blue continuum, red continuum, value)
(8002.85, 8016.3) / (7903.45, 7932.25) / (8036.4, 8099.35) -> 0.04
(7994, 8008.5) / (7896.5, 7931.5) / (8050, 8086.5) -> 0.07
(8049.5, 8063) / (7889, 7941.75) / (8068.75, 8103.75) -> -0.04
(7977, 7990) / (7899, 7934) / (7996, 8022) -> -0.05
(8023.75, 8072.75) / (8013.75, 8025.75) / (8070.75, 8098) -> 0.00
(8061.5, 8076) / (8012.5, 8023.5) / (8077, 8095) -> -0.01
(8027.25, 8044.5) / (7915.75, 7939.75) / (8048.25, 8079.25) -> -0.01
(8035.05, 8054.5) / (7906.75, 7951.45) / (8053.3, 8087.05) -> 0.00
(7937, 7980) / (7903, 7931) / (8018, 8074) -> 0.01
